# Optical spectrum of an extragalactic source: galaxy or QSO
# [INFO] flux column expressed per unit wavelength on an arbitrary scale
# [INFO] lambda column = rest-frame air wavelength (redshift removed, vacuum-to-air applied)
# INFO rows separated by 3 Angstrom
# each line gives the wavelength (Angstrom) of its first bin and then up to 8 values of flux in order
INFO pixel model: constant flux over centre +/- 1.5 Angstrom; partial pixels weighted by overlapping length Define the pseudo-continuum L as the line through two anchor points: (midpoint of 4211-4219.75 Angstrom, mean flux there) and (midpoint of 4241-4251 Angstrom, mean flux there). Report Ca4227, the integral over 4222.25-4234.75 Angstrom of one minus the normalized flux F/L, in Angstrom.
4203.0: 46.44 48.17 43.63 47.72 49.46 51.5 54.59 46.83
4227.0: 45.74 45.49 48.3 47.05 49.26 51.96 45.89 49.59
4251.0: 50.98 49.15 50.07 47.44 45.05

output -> 0.71 Angstrom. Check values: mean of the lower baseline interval 49.8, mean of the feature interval 46.8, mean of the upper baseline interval 49.3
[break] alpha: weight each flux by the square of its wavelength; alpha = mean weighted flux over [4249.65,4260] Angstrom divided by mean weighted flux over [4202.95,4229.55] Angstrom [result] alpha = 1.05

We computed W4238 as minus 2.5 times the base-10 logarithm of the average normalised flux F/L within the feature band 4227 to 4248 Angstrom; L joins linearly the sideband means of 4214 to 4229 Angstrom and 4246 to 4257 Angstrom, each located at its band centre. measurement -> 0.037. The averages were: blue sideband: 49.5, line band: 47.9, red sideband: 49.7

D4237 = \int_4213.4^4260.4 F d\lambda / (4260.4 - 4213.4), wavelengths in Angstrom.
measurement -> 49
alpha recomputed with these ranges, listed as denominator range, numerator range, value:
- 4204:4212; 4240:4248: 1.08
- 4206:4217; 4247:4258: 1.08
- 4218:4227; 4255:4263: 0.98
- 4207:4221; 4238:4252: 1.03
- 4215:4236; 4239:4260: 1.03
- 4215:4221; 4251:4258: 0.98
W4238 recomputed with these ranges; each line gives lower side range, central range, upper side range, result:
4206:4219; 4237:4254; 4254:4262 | -0.02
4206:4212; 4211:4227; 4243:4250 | -0.07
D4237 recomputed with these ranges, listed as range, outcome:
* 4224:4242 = 47.5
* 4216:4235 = 48.7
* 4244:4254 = 49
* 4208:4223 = 49.5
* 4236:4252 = 49.3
